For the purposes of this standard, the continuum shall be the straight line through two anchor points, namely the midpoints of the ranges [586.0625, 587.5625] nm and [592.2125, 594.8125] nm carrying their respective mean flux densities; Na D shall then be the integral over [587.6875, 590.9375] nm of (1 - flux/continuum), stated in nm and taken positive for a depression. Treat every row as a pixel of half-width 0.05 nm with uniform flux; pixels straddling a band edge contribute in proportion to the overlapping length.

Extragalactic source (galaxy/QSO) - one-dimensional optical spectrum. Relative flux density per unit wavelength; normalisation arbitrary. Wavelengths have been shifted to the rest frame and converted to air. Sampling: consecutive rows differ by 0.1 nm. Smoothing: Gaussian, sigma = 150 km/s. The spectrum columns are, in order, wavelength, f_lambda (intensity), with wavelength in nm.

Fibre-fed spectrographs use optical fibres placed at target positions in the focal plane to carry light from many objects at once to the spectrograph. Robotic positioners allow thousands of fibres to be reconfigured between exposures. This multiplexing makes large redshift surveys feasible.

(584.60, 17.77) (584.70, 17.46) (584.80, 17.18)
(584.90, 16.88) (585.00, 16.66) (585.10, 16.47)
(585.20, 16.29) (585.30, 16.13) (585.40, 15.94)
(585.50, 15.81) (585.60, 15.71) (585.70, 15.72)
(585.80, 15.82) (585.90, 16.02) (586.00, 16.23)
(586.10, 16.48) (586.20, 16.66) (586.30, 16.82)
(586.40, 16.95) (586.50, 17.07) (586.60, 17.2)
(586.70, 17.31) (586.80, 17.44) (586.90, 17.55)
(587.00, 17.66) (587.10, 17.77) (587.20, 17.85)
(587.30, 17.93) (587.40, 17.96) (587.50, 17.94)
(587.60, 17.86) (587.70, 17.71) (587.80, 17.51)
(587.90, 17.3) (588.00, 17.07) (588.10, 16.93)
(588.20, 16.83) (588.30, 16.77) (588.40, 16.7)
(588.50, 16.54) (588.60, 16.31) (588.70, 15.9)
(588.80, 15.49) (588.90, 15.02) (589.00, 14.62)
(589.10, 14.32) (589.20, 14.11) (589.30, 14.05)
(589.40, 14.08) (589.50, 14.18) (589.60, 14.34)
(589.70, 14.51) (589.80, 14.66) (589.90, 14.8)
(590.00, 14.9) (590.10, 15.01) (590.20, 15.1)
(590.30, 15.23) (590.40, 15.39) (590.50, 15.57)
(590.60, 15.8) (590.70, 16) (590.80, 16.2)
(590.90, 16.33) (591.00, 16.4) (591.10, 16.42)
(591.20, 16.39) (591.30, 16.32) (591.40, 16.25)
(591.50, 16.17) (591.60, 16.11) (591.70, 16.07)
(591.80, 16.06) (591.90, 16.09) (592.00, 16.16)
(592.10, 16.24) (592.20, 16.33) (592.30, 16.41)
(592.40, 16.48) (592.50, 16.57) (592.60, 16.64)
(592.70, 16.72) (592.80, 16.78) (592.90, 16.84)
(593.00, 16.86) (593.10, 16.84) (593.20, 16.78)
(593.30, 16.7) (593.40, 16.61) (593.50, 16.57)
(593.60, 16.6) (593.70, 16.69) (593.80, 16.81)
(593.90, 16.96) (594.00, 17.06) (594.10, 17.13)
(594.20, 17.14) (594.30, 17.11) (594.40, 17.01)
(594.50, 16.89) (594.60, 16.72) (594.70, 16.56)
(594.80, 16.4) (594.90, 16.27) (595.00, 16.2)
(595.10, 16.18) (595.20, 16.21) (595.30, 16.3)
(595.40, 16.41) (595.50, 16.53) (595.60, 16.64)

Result 0.30 nm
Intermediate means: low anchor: 17.4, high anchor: 16.8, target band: 15.6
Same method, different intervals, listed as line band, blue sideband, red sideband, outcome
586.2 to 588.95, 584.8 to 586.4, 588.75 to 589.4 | -0.32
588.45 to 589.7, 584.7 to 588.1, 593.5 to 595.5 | 0.14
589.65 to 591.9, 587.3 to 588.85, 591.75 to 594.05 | 0.14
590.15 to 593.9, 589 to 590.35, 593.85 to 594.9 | -0.15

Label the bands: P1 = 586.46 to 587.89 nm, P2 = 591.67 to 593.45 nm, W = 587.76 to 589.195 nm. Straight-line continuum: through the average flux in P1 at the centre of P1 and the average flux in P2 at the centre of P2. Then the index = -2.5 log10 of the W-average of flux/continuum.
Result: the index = 0.08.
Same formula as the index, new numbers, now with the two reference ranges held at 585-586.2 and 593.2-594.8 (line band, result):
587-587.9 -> -0.10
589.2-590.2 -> 0.14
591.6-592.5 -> 0.03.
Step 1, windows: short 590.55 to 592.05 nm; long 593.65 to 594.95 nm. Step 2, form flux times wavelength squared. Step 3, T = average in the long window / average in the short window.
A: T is 1.05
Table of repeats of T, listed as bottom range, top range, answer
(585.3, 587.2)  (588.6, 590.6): 0.90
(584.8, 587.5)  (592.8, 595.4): 1.02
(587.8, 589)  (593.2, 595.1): 1.04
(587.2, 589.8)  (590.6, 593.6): 1.03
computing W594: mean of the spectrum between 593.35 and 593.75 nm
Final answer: 16.6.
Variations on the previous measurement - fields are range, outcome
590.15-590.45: 15.2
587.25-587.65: 17.9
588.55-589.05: 15.5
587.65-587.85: 17.6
